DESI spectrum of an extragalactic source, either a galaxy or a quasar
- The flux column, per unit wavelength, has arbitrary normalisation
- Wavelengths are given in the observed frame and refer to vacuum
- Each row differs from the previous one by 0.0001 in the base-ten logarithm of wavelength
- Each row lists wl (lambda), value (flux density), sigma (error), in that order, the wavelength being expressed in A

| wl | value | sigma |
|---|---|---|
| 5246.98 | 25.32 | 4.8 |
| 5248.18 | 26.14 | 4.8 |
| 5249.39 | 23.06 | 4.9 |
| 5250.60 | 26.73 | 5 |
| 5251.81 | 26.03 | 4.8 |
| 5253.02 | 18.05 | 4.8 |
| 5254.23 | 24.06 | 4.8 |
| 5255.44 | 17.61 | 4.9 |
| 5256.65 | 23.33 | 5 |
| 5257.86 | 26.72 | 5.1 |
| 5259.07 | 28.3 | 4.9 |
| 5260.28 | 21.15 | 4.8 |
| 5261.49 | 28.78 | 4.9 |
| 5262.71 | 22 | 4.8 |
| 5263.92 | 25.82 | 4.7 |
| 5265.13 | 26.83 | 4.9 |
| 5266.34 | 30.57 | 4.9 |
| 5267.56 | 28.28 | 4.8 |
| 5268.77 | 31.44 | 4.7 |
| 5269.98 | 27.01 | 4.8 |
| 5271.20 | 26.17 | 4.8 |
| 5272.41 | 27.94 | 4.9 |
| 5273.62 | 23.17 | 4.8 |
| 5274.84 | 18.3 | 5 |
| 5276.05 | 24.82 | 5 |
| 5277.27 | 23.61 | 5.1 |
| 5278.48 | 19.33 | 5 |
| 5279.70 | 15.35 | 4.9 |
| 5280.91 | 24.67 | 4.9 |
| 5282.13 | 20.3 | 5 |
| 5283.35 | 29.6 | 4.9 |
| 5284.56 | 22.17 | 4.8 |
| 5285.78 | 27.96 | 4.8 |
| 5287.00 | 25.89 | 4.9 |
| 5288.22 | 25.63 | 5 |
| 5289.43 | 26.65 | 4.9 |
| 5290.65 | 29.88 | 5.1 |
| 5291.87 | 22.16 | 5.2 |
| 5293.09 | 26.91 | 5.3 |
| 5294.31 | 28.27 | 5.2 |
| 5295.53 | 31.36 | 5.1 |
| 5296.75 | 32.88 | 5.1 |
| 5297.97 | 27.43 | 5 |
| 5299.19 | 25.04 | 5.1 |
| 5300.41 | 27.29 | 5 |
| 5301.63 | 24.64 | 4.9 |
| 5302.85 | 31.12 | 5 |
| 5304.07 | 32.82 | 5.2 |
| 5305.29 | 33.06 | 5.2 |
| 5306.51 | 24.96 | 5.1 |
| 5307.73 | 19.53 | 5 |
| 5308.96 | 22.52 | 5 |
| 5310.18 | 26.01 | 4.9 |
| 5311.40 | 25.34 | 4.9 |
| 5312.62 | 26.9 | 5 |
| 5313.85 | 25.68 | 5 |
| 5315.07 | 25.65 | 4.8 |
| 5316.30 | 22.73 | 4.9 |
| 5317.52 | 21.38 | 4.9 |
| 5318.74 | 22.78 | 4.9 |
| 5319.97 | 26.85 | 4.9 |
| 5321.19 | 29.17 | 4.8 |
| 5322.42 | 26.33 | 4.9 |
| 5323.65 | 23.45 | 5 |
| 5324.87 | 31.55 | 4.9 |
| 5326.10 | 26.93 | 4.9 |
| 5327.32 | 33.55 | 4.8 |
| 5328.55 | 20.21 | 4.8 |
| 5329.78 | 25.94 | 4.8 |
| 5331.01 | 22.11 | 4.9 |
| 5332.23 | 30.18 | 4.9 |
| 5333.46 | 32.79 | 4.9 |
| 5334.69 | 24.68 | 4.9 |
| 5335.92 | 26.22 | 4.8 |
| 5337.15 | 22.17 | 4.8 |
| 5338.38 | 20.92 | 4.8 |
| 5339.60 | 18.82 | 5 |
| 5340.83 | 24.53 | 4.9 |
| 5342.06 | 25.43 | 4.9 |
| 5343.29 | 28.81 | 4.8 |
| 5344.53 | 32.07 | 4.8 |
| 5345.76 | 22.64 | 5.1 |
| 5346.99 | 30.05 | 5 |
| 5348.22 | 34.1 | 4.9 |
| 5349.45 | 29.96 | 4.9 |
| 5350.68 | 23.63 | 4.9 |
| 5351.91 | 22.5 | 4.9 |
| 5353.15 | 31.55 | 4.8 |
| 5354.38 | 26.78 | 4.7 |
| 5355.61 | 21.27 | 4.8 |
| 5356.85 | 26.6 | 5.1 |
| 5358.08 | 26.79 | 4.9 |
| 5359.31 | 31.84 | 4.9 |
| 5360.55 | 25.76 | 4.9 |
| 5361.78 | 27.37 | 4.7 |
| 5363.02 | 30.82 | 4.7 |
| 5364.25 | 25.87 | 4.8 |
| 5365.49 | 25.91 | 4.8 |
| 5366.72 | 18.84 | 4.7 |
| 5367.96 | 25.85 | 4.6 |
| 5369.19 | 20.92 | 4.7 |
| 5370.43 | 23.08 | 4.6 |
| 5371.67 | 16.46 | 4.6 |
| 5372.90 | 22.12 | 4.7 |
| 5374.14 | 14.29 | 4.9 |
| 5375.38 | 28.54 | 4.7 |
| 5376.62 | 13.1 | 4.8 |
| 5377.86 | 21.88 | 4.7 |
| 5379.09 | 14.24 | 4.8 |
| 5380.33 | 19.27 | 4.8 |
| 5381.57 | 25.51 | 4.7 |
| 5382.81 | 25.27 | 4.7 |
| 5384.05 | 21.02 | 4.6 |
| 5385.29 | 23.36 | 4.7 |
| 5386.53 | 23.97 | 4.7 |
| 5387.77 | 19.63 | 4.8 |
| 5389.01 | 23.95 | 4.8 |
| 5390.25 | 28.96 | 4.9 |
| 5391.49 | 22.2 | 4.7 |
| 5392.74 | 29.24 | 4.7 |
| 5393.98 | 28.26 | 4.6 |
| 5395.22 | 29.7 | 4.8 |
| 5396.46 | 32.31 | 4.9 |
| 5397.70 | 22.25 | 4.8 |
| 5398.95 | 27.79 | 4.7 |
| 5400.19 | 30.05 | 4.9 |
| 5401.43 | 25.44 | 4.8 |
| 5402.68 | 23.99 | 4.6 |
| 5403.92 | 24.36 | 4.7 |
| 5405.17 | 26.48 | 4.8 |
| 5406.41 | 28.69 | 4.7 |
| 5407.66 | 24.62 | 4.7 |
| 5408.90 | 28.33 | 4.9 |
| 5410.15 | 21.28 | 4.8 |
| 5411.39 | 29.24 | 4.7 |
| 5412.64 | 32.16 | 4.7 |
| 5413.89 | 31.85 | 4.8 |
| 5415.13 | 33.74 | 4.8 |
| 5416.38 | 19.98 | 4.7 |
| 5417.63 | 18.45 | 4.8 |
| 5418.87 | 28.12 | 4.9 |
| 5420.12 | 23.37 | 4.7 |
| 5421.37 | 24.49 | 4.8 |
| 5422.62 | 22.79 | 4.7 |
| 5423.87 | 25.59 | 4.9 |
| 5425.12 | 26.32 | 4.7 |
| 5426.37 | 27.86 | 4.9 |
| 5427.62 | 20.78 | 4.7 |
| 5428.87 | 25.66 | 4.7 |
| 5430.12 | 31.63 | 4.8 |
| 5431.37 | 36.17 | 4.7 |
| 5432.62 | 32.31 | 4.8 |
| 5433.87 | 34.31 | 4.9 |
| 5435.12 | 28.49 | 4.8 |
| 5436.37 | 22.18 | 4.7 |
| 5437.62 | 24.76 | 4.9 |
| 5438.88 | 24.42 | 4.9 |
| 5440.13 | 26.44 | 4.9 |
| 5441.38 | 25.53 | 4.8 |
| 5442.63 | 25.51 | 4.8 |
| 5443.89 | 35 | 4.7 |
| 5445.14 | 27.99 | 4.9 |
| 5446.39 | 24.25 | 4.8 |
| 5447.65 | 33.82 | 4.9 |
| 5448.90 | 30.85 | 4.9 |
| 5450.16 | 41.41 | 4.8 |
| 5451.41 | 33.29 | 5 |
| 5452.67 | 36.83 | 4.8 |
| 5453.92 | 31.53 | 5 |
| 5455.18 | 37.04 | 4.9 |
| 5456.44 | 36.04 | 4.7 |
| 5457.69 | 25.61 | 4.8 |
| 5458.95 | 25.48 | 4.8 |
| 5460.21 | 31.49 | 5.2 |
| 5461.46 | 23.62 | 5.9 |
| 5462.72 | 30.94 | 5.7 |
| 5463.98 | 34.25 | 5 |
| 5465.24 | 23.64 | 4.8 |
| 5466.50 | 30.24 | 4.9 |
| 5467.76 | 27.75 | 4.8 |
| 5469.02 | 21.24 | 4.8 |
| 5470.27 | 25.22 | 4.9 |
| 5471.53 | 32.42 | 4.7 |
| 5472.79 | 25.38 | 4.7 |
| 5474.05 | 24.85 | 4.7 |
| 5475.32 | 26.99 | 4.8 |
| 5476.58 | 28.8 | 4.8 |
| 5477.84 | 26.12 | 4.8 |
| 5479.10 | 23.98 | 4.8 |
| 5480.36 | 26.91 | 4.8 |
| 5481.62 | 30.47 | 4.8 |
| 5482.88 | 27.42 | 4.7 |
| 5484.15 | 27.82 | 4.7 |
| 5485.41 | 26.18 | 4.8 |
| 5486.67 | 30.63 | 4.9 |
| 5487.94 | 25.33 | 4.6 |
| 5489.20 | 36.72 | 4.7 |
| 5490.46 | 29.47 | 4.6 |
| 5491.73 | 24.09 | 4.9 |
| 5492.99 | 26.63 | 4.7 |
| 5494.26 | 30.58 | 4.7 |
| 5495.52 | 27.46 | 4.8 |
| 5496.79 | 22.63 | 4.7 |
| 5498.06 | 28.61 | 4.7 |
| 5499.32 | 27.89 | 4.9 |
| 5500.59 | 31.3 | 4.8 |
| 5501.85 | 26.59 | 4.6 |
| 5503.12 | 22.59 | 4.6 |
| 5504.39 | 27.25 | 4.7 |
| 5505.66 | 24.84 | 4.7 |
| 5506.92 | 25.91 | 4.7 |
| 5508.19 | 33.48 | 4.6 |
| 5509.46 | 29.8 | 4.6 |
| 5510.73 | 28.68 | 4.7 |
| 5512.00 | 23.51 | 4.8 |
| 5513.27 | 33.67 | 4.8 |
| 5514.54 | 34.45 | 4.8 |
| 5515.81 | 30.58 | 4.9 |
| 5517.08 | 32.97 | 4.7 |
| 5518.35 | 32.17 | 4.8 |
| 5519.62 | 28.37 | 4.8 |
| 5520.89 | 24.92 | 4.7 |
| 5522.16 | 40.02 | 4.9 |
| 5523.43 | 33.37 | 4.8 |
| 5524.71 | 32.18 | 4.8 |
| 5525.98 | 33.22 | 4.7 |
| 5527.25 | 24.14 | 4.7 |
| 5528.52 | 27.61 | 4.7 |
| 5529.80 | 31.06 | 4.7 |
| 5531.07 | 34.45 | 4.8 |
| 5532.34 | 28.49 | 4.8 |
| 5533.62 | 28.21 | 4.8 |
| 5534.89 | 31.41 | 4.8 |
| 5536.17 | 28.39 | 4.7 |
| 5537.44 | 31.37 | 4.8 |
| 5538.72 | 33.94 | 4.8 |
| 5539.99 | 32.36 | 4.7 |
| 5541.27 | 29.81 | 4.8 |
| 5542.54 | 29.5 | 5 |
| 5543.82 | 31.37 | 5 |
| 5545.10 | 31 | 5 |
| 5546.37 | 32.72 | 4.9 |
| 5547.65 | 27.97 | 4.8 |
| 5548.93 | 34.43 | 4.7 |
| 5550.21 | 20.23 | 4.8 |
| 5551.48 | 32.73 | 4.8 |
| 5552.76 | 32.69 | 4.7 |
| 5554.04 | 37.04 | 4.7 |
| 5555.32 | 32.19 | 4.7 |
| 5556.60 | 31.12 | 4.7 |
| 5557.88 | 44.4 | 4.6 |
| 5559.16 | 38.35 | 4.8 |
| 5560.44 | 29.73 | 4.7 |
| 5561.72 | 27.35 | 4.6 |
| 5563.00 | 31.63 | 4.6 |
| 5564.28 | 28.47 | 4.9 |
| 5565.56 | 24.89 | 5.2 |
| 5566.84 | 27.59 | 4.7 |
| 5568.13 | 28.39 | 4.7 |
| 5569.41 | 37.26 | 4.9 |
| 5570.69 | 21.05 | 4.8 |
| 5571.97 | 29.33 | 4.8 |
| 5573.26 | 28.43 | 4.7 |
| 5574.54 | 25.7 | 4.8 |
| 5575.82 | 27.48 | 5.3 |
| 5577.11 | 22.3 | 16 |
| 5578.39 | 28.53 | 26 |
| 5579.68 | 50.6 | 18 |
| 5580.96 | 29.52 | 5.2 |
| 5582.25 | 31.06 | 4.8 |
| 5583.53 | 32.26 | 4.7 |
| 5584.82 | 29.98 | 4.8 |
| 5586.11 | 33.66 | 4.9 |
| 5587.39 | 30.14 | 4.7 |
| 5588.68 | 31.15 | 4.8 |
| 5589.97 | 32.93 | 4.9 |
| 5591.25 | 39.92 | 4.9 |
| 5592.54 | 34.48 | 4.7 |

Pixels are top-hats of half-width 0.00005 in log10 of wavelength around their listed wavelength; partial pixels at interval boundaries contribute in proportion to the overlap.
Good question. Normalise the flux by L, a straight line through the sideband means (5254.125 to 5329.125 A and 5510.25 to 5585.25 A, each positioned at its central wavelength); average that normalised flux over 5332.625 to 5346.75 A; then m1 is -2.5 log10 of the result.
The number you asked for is 0.05 mag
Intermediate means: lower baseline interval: 25.8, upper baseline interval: 30.8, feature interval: 25.6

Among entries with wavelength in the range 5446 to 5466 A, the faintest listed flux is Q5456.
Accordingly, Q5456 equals 23.62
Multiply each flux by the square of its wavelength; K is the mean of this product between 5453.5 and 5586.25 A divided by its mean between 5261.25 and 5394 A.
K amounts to 1.26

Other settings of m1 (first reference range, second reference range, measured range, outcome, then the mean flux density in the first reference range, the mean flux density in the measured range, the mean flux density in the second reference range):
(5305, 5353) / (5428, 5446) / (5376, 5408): 0.13 mag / 26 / 24.4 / 28.4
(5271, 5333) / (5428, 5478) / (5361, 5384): 0.23 mag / 25.8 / 22.2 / 29.2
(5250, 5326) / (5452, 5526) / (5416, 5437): 0.06 mag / 25.6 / 26.5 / 28.9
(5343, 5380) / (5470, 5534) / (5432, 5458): -0.12 mag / 24.7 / 30.4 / 28.8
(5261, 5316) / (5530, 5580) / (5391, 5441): 0.05 mag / 26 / 26.9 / 30.7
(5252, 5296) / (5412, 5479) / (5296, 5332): -0.03 mag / 25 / 26.4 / 28.4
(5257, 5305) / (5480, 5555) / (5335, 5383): 0.12 mag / 26.1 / 24.4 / 29.7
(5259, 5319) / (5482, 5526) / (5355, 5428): 0.11 mag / 25.8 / 24.8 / 29.1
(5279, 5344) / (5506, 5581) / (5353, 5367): 0.01 mag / 25.9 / 26.7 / 30.7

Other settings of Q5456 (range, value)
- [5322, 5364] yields 18.82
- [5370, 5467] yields 13.1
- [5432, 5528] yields 21.24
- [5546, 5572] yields 20.23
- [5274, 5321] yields 15.35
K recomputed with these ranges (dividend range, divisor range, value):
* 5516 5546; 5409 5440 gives 1.19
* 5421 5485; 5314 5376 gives 1.16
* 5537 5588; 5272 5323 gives 1.33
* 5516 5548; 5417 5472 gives 1.12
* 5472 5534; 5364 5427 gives 1.22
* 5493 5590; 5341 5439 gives 1.25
